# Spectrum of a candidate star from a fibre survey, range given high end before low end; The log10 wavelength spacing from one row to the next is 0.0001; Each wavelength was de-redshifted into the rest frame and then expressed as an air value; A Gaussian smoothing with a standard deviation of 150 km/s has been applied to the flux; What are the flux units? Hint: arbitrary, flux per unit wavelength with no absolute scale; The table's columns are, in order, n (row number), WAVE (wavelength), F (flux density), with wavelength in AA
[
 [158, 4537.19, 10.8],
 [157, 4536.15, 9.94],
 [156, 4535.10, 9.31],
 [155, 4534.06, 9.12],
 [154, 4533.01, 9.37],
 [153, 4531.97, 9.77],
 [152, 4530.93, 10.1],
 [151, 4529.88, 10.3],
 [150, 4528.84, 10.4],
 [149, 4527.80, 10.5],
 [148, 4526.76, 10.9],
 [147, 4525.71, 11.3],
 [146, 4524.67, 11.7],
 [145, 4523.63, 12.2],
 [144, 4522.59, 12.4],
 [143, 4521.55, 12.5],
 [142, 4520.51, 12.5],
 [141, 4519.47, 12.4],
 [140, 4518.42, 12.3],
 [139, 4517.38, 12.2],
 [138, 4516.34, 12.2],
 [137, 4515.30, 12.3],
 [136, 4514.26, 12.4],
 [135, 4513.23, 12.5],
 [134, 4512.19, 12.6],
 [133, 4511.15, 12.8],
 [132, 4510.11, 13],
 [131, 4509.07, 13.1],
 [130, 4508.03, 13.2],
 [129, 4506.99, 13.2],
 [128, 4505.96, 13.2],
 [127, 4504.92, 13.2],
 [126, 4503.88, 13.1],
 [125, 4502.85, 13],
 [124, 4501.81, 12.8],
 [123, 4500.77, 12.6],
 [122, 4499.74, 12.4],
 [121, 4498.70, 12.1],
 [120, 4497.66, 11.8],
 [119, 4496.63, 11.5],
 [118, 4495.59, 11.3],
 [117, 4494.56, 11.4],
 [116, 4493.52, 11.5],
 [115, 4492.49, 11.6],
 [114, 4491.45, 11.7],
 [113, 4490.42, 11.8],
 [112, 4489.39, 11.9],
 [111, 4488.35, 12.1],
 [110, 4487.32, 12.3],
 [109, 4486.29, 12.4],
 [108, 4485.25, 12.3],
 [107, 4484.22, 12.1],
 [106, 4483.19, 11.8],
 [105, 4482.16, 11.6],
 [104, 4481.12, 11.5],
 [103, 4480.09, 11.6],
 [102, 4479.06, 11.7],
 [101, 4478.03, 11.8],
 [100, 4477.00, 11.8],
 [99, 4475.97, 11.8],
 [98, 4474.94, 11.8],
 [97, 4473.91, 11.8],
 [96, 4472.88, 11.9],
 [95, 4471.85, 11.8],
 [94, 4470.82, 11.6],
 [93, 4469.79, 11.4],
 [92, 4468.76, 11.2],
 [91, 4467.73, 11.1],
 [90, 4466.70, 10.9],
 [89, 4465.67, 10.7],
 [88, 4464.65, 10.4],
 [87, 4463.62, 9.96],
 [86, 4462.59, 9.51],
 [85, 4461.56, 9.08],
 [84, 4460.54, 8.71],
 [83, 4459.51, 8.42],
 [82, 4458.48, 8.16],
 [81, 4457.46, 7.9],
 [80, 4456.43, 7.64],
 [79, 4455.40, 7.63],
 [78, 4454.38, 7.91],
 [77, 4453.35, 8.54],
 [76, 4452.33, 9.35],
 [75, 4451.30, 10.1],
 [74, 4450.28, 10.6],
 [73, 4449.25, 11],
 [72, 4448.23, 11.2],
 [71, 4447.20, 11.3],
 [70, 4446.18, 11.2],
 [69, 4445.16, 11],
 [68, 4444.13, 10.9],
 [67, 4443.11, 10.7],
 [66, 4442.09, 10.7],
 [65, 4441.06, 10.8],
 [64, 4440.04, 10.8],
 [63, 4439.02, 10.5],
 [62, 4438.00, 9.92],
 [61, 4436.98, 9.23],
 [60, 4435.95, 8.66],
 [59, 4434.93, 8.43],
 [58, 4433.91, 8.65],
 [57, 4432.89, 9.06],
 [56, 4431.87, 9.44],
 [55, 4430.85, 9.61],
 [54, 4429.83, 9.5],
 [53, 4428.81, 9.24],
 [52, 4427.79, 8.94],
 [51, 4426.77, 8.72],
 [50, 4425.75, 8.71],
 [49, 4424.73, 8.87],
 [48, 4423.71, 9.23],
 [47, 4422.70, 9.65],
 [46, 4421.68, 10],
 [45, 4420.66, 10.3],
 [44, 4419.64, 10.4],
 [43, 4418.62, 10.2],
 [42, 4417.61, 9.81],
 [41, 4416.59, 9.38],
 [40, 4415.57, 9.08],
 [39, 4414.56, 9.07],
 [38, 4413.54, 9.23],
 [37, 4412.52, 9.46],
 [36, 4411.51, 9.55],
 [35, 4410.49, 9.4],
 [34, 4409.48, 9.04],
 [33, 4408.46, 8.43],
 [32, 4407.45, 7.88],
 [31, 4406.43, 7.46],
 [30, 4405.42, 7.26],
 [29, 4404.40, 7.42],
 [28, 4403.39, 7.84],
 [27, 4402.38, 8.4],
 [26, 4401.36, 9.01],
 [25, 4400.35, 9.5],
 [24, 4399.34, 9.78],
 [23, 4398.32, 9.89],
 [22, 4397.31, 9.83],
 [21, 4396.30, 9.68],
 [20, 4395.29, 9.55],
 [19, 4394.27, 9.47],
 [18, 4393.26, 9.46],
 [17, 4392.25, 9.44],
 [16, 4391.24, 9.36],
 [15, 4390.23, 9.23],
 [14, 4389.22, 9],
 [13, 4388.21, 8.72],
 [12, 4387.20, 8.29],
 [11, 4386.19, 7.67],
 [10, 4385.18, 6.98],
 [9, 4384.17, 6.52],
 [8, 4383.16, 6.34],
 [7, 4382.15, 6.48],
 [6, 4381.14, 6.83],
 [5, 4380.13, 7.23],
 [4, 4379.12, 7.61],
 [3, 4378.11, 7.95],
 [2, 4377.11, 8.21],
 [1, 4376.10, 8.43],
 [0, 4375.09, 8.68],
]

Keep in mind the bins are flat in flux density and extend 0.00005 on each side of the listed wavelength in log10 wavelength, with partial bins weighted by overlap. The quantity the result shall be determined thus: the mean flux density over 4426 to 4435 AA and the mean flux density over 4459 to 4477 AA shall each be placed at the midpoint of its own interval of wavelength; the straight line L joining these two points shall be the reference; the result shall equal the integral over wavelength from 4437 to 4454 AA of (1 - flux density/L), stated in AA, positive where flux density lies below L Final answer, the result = -1.3 AA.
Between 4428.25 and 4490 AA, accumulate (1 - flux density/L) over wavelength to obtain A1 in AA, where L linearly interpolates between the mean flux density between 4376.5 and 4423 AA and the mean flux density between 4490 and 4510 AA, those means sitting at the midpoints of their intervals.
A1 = 2.5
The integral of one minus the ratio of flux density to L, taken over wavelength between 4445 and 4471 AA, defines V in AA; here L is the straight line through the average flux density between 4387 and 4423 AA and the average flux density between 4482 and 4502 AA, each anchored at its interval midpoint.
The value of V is 2.45 AA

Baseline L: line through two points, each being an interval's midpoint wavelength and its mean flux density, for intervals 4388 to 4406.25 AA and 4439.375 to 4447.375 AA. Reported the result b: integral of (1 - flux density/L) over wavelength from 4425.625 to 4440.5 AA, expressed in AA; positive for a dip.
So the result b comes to 1.7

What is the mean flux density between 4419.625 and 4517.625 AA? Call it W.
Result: 10.9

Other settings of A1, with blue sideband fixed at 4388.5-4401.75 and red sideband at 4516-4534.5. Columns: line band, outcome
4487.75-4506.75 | -2.3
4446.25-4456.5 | 0.5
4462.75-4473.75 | -0.6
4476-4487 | -1.3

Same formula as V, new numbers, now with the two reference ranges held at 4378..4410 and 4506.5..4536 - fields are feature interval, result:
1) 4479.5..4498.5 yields -1.7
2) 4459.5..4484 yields -1.6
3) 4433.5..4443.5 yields -0.3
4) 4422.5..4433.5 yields 0.1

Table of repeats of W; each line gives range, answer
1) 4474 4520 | 12.2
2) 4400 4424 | 9.04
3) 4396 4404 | 9.21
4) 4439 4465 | 9.75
